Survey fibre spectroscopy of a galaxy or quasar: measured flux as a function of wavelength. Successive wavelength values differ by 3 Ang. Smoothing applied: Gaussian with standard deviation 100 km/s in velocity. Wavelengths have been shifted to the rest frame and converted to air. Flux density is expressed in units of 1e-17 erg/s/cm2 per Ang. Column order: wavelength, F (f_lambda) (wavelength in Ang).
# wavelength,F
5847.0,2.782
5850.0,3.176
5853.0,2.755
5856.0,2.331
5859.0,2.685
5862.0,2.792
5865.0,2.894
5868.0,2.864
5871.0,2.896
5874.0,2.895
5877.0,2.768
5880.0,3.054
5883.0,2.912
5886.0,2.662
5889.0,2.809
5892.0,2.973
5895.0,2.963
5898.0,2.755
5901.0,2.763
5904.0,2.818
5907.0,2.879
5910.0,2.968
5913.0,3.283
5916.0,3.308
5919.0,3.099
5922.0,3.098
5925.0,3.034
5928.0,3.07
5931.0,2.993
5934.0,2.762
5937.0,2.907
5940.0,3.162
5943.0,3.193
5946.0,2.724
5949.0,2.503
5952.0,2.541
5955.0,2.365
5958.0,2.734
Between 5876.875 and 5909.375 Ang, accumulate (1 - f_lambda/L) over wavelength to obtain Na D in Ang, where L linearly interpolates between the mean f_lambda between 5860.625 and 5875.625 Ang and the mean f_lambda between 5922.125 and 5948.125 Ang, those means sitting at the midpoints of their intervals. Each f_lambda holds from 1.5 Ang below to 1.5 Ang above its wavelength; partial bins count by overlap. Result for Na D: 0.57 Ang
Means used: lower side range 2.87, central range 2.86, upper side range 2.98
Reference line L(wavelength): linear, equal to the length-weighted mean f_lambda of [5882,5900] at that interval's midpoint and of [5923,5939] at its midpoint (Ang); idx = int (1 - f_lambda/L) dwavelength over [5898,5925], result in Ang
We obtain -1.0 Ang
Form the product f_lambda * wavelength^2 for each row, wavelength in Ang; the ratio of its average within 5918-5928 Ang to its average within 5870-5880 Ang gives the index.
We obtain 1.08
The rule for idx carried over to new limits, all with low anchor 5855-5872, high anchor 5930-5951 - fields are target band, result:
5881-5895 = -0.3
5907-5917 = -1.1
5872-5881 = -0.4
